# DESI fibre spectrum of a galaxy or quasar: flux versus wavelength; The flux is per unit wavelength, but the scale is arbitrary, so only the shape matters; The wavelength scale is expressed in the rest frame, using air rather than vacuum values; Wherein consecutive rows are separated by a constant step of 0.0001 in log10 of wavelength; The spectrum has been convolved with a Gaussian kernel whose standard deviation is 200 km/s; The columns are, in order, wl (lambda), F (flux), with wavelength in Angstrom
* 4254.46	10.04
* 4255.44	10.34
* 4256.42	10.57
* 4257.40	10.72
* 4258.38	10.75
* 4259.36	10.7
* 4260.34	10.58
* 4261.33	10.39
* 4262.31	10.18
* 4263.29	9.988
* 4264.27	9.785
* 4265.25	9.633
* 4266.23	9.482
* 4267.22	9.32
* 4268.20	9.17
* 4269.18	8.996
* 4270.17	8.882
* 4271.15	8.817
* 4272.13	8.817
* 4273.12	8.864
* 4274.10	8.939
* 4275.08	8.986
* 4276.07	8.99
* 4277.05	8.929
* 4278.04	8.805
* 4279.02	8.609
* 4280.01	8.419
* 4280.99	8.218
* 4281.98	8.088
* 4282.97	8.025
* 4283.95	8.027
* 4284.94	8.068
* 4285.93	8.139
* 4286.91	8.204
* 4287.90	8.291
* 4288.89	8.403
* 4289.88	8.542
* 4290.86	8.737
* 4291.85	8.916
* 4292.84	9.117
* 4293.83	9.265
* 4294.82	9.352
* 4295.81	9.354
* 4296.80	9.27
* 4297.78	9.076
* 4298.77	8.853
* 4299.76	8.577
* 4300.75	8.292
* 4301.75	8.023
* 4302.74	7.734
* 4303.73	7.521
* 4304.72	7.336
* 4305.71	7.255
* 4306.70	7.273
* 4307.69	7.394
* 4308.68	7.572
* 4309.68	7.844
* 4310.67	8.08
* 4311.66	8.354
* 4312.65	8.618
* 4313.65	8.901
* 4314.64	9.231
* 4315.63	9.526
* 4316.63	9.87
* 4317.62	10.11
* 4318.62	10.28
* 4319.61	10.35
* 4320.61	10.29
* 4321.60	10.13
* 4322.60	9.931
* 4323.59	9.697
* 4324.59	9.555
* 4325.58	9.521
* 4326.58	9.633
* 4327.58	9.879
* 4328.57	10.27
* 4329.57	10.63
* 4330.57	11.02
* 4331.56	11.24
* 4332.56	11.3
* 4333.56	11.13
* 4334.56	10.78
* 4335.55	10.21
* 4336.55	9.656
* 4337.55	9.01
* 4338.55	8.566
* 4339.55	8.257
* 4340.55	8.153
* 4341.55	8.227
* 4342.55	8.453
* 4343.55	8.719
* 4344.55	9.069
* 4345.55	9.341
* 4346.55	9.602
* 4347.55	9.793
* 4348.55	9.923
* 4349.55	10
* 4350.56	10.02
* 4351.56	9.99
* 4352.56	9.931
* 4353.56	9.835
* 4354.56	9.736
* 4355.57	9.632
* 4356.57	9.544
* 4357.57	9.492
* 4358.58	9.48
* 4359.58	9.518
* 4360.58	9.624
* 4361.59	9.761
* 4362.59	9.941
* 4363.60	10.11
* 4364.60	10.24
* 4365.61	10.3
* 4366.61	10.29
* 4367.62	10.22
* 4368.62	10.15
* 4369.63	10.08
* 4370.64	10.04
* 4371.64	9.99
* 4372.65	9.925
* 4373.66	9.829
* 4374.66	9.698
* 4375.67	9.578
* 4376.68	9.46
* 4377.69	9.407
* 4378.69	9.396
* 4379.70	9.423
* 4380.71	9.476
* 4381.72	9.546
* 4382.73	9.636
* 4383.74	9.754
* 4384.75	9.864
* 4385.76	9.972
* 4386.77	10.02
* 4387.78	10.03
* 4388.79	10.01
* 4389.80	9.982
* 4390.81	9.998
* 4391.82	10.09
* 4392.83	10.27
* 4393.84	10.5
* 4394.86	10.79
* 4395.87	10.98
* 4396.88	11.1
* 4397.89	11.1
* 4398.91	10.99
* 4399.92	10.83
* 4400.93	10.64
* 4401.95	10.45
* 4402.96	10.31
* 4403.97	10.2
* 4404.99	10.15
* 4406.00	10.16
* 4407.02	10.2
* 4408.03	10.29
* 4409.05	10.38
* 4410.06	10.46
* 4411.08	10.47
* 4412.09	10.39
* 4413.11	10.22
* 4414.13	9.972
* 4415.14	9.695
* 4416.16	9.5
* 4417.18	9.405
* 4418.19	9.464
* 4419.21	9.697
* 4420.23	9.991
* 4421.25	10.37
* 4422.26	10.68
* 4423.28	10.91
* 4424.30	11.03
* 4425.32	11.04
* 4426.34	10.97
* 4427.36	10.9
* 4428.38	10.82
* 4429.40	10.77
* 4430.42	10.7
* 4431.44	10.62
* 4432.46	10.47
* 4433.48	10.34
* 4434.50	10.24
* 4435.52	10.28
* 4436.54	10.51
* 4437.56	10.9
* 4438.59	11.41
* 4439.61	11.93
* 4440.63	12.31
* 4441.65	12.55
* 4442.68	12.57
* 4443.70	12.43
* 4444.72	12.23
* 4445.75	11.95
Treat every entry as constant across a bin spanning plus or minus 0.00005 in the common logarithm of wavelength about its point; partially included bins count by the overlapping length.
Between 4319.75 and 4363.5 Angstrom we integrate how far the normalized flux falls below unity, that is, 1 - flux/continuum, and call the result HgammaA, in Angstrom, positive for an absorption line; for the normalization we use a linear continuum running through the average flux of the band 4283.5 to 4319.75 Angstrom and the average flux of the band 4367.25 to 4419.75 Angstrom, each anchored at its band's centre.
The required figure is -2.47 Angstrom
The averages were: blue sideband 8.57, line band 9.74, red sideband 10.1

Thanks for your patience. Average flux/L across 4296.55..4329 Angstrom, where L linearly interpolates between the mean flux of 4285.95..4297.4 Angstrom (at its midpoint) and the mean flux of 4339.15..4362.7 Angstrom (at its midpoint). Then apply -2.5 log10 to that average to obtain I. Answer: 0.02 mag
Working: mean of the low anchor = 8.84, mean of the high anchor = 9.42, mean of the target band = 8.91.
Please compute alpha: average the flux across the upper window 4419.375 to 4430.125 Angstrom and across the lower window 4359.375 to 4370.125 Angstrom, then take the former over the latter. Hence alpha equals 1.07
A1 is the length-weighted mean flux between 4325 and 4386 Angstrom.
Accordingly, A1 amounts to 9.76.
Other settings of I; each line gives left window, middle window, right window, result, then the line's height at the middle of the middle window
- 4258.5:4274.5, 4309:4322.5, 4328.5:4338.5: 0.097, 10.2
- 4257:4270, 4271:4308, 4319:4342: 0.173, 9.92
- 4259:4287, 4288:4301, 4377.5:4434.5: 0.040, 9.24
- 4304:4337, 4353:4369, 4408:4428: -0.006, 9.81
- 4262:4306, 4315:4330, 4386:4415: -0.079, 9.27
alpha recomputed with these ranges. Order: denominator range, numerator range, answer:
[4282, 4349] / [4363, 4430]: 1.12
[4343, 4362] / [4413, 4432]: 1.08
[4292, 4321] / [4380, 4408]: 1.18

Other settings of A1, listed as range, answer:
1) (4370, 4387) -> 9.7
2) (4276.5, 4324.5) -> 8.69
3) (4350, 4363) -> 9.73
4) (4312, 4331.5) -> 9.89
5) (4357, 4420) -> 10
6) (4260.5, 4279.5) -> 9.26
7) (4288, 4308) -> 8.42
